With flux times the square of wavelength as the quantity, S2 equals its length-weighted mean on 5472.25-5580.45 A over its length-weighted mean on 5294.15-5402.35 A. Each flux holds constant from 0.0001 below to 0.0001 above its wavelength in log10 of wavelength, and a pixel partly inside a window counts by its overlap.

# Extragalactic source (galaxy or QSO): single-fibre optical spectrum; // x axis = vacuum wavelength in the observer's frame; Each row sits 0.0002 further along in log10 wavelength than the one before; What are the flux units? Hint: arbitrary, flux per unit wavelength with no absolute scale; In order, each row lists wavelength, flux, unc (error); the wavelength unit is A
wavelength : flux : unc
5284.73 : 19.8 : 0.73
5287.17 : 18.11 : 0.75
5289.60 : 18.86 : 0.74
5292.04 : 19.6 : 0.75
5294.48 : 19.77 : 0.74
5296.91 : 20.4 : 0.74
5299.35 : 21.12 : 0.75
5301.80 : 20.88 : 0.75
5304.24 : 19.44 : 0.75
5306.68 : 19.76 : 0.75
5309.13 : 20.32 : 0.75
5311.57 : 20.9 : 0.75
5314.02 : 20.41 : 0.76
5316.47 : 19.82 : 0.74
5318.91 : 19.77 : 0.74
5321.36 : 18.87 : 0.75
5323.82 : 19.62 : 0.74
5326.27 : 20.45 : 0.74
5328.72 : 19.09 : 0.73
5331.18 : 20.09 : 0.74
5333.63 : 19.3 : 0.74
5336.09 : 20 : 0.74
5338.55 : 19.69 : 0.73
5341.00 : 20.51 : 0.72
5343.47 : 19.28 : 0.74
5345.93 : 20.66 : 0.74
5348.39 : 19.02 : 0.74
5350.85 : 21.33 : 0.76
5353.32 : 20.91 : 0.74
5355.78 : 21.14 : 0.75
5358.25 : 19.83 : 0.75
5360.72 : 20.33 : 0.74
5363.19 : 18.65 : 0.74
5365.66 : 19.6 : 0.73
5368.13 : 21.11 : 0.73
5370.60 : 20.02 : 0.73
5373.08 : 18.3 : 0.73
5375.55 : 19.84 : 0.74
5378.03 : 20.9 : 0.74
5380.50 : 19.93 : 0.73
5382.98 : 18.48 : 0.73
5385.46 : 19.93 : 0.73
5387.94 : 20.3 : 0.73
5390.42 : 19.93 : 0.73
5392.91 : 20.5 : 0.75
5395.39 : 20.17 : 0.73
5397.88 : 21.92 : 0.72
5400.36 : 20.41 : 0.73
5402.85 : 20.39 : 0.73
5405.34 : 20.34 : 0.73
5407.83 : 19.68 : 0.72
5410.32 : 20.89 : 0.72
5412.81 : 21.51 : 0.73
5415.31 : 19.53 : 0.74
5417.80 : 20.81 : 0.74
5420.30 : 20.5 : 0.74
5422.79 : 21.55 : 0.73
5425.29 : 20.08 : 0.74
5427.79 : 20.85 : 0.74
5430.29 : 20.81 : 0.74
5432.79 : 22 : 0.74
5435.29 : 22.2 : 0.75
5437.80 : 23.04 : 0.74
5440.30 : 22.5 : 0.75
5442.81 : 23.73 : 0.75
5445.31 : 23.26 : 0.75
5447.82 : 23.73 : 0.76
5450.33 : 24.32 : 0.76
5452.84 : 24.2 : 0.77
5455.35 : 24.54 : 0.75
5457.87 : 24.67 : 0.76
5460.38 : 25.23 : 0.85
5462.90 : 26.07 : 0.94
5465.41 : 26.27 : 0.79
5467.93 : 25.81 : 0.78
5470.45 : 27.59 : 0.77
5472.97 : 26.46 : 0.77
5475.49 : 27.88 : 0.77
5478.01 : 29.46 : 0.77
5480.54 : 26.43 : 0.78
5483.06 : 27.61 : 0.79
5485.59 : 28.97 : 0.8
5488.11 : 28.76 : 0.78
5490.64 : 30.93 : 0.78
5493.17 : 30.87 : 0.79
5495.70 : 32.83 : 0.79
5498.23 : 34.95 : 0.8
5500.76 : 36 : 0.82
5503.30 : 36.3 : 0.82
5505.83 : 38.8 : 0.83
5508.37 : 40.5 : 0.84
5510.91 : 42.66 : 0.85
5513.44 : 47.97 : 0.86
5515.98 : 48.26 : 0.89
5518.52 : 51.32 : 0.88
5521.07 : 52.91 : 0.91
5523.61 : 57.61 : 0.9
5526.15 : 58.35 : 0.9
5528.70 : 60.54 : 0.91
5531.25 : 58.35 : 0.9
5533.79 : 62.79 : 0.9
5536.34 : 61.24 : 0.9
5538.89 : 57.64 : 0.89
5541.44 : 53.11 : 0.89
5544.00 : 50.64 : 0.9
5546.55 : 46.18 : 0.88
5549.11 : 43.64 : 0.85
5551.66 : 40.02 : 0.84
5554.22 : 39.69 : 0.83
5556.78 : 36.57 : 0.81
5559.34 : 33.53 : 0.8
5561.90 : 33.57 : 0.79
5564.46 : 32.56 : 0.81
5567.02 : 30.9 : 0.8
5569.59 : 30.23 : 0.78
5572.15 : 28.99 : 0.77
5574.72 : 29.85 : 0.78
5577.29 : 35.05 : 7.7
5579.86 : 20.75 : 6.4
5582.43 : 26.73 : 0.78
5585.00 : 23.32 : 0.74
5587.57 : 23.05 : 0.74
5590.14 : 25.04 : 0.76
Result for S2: 2.14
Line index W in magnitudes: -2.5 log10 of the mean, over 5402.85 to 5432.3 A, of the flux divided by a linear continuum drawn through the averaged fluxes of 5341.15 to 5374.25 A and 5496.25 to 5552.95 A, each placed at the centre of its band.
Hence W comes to 0.42 mag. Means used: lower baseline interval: 20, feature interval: 20.6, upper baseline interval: 48.9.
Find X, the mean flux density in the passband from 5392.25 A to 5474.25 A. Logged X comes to 22.6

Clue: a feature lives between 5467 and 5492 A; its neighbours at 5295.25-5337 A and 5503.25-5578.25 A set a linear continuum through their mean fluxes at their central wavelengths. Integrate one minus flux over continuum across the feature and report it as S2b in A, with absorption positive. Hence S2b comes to 6.59 A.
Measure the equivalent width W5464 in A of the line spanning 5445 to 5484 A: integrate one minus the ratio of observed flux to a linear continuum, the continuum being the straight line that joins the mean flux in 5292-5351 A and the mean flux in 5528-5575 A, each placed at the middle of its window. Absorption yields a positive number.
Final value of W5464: 10.0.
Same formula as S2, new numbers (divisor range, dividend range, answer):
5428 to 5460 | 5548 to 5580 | 1.52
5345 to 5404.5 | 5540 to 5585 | 1.90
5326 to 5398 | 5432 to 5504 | 1.41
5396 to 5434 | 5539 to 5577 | 1.95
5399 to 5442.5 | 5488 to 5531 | 2.14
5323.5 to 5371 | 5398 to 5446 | 1.09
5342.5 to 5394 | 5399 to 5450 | 1.10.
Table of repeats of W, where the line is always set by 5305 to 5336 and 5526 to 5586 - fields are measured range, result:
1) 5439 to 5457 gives 0.302 mag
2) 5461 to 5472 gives 0.246 mag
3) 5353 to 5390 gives 0.221 mag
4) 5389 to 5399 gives 0.274 mag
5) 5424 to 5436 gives 0.372 mag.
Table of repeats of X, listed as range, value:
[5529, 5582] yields 41.4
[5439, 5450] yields 23.4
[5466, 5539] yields 40.7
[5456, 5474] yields 26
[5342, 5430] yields 20.3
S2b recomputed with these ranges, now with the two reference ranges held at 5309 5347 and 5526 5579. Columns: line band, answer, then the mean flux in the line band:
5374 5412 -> 9.19 A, 20.2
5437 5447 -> 2.73 A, 23.2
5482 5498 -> 2.85 A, 30.3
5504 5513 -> -0.51 A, 41.1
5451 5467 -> 4.04 A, 25.1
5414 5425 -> 3.34 A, 20.6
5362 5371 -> 1.55 A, 19.8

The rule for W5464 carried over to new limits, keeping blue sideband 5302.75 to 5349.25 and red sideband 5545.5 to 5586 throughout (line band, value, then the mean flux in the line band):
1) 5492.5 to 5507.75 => -3.0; 35.4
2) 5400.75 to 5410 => 1.5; 20.2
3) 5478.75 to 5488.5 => 0.2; 28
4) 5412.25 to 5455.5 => 6.3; 22.1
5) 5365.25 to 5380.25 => 1.7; 20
